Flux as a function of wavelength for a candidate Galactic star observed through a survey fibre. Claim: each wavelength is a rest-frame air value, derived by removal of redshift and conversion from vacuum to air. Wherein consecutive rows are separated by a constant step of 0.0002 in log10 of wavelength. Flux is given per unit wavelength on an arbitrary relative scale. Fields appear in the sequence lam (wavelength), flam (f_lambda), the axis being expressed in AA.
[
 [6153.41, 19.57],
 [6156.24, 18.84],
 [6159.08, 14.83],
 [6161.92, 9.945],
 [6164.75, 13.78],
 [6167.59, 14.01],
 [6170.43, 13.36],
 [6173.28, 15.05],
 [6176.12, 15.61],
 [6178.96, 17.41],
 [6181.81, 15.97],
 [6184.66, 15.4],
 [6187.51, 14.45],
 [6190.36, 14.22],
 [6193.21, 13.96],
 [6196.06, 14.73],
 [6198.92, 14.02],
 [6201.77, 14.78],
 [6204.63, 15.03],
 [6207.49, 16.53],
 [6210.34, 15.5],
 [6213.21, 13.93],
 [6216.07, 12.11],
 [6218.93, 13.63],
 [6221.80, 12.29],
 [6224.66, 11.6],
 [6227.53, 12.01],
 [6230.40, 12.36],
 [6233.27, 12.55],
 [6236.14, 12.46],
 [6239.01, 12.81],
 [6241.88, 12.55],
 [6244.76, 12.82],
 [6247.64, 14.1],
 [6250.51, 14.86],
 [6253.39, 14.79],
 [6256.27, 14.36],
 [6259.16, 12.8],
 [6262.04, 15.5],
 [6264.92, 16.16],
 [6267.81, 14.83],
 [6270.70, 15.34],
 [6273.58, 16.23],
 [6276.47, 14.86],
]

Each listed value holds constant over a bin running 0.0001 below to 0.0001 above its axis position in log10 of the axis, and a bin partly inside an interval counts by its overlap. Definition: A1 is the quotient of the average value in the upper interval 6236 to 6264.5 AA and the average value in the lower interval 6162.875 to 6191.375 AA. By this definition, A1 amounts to 0.93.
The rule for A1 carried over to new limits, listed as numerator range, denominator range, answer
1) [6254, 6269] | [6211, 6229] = 1.16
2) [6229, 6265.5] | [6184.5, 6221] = 0.95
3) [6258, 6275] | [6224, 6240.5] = 1.23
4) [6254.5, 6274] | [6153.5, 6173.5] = 1.03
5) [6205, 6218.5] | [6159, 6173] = 1.10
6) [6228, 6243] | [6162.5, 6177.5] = 0.89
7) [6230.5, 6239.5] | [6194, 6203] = 0.87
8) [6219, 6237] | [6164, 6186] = 0.81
